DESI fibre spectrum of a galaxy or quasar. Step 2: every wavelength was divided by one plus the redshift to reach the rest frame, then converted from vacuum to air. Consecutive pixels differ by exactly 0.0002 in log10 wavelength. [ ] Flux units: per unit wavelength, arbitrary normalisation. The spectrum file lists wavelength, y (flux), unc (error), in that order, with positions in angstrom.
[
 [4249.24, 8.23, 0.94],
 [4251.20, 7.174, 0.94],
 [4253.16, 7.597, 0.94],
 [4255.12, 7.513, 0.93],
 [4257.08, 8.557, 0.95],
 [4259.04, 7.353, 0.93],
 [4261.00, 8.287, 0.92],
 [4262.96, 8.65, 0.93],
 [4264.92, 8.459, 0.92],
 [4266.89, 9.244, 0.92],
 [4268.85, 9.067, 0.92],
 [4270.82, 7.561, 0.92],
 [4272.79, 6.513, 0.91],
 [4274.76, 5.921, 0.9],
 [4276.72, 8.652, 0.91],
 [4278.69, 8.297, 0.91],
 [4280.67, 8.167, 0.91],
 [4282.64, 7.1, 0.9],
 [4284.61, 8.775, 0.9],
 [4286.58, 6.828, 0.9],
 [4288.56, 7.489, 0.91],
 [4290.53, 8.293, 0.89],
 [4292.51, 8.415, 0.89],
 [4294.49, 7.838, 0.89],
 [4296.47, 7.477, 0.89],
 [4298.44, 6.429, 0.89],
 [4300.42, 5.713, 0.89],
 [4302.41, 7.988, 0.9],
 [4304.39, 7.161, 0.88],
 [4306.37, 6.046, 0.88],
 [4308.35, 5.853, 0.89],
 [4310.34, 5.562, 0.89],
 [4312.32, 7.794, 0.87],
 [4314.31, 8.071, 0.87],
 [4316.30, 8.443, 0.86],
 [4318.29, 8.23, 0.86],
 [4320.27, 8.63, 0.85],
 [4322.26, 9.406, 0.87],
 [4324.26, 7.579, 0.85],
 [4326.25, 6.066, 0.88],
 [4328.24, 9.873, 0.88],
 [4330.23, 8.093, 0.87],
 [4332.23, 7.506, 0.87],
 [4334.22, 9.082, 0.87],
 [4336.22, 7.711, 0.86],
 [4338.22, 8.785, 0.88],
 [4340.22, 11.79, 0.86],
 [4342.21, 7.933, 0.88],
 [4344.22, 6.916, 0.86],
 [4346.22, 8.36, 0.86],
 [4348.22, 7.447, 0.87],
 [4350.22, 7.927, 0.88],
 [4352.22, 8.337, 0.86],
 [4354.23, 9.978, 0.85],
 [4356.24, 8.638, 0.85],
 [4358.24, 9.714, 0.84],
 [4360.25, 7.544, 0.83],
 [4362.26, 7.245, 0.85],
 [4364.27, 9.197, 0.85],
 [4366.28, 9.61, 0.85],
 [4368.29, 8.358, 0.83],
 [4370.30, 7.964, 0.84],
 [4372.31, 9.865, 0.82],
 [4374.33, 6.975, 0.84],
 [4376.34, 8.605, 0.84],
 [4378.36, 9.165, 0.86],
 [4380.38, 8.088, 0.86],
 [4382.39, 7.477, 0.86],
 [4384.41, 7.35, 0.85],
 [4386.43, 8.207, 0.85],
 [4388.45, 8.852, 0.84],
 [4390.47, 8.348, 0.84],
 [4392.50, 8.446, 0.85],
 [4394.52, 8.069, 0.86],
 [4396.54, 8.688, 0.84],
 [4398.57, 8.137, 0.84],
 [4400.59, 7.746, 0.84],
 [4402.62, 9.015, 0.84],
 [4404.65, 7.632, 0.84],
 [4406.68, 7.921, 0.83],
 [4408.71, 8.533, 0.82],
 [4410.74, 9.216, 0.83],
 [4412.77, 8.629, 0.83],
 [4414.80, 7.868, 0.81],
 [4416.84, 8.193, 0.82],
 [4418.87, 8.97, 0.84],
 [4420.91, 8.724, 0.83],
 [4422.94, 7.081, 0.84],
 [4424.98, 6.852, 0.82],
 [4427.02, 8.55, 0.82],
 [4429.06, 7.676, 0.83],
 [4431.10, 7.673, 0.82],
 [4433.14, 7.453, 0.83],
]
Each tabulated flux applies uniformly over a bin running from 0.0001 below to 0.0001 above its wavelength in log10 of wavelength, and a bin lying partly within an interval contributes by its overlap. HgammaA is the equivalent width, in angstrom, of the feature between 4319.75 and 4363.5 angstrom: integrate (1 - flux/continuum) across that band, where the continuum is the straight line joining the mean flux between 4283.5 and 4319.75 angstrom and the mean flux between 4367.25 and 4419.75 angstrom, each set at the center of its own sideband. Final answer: -3.4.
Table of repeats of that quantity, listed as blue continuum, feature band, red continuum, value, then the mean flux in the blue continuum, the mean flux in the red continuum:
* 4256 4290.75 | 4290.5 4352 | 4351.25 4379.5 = 3.69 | 7.95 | 8.65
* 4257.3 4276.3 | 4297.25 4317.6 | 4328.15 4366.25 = 3.23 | 7.95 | 8.53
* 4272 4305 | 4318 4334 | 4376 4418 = -0.93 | 7.48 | 8.29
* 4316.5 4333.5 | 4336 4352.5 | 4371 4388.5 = -0.34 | 8.2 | 8.25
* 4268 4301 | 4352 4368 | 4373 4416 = -1.49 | 7.58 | 8.25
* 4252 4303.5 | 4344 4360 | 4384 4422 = -0.64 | 7.77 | 8.36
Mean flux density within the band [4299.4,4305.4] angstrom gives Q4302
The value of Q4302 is 6.94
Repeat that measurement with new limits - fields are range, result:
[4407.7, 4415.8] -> 8.57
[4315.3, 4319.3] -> 8.35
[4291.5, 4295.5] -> 8.11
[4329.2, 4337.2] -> 8.11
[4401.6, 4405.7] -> 8.31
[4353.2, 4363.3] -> 8.62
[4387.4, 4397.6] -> 8.48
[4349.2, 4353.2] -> 8.14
